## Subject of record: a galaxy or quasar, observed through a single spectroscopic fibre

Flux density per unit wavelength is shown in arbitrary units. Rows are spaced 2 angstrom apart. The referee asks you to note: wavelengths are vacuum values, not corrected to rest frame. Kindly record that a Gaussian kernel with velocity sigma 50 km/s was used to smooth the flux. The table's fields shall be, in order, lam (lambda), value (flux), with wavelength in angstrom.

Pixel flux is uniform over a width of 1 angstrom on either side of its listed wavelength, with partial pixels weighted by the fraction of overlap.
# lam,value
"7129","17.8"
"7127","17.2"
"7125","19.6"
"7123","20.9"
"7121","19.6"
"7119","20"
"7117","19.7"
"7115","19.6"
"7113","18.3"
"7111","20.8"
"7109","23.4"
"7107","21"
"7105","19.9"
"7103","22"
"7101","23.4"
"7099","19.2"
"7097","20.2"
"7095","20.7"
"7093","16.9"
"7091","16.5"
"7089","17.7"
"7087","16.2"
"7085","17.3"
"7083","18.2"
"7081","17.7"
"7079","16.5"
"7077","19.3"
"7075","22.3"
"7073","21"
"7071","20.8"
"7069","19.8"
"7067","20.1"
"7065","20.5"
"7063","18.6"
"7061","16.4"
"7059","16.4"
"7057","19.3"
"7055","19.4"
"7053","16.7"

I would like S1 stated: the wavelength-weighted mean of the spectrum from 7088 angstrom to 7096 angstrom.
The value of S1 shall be 17.9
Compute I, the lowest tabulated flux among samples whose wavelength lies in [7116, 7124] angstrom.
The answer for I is 19.6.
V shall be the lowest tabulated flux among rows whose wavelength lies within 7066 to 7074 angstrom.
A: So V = 19.8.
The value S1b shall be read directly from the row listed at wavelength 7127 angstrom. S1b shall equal 17.2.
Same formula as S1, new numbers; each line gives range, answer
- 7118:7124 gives 20.2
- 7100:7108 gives 21.6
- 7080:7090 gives 17.4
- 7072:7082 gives 19.4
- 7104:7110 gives 21.4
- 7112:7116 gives 19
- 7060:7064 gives 17.5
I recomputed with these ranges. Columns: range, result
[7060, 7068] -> 16.4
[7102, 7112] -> 19.9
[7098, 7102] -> 19.2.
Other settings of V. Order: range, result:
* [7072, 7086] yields 16.5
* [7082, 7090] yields 16.2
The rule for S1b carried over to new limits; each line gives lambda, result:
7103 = 22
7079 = 16.5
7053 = 16.7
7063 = 18.6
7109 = 23.4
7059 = 16.4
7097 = 20.2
